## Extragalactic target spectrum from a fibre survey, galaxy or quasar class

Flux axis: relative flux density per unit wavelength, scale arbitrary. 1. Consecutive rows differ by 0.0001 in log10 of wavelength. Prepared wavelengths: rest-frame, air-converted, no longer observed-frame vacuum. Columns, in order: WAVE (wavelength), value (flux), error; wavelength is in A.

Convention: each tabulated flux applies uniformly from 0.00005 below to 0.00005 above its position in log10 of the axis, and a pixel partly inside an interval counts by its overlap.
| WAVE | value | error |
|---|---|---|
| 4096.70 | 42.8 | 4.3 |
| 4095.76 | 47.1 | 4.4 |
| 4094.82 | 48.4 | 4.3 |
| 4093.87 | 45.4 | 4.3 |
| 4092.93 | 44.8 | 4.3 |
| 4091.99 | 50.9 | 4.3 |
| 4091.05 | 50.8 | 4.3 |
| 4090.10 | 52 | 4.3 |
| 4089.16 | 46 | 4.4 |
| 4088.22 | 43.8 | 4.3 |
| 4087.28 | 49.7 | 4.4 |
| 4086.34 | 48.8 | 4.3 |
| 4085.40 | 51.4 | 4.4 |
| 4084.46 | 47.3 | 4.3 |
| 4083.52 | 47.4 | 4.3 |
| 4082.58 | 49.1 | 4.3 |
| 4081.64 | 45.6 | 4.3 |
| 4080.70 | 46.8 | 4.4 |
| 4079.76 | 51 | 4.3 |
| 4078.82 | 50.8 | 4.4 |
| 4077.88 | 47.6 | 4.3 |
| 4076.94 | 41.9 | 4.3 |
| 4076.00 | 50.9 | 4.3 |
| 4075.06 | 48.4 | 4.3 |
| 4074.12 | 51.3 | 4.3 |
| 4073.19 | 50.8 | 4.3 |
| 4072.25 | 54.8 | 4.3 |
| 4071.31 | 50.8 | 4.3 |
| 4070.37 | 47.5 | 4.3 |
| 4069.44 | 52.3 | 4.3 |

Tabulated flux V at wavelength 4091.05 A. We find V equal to 50.8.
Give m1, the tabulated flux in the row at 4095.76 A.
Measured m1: 47.1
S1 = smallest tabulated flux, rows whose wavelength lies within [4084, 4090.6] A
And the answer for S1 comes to 43.8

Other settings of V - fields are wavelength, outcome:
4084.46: 47.3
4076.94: 41.9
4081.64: 45.6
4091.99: 50.9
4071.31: 50.8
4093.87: 45.4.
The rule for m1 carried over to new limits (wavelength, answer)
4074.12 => 51.3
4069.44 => 52.3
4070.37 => 47.5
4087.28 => 49.7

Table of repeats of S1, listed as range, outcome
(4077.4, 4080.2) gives 47.6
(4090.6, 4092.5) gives 50.8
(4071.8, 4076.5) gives 48.4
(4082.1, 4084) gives 47.4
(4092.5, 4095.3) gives 44.8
